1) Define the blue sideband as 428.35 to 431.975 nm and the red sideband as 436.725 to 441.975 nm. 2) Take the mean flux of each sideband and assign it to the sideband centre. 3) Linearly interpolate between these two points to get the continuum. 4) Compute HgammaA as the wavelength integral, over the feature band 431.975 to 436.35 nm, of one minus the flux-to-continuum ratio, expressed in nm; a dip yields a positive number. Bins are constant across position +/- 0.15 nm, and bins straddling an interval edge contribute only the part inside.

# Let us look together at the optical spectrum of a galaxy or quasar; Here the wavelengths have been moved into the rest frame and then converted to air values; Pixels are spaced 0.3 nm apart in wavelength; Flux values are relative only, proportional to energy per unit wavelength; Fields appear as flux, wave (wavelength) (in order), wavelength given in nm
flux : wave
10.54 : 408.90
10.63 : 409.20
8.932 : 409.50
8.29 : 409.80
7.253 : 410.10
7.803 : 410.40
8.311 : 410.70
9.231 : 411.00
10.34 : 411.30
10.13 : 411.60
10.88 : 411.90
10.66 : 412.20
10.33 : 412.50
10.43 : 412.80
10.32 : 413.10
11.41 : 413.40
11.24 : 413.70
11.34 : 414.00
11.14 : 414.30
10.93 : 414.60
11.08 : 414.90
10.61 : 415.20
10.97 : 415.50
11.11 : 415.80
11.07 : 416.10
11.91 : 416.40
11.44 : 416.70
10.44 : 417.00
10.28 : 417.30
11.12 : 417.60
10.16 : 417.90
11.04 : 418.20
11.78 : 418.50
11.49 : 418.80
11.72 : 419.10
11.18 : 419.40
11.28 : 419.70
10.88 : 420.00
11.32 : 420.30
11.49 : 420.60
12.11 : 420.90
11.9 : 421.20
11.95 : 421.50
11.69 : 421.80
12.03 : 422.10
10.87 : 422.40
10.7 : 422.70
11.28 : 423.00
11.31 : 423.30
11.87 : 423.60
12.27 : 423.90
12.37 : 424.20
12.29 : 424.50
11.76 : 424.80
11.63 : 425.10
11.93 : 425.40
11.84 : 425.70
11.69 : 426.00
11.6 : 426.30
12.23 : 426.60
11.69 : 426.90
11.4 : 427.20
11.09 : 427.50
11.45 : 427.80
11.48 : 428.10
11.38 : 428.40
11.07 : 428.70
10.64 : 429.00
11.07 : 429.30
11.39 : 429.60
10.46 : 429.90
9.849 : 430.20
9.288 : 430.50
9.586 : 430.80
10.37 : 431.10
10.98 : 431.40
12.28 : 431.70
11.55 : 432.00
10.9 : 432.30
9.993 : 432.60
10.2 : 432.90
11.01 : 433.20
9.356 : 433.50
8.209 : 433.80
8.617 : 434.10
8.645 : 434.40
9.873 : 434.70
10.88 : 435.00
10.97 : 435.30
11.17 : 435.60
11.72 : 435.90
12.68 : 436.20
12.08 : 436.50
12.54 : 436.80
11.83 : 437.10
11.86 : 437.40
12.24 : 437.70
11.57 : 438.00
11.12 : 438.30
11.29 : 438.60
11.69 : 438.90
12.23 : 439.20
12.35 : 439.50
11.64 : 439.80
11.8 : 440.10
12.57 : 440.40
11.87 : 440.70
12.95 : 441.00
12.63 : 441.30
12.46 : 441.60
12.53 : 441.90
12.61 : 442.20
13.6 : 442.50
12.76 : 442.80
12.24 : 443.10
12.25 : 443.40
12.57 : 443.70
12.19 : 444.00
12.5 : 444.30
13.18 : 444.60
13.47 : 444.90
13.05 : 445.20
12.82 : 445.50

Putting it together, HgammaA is 0.37 nm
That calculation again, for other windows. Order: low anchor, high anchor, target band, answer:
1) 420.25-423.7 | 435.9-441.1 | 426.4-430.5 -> 0.22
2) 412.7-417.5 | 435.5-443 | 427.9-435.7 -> 0.90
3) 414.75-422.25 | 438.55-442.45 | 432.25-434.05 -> 0.32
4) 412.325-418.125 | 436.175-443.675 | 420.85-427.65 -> -0.19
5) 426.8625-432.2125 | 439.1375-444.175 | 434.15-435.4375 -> 0.18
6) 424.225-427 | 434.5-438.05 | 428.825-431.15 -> 0.28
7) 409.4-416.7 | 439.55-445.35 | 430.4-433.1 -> 0.26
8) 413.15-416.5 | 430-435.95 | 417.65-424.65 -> -0.45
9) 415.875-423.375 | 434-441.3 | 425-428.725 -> -0.06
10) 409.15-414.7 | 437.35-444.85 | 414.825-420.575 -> -0.38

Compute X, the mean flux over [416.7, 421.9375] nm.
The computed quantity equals 11.3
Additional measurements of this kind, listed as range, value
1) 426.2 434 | 10.8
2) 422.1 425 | 11.7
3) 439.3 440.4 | 12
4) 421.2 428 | 11.7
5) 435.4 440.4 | 11.9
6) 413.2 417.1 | 11.1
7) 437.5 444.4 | 12.2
